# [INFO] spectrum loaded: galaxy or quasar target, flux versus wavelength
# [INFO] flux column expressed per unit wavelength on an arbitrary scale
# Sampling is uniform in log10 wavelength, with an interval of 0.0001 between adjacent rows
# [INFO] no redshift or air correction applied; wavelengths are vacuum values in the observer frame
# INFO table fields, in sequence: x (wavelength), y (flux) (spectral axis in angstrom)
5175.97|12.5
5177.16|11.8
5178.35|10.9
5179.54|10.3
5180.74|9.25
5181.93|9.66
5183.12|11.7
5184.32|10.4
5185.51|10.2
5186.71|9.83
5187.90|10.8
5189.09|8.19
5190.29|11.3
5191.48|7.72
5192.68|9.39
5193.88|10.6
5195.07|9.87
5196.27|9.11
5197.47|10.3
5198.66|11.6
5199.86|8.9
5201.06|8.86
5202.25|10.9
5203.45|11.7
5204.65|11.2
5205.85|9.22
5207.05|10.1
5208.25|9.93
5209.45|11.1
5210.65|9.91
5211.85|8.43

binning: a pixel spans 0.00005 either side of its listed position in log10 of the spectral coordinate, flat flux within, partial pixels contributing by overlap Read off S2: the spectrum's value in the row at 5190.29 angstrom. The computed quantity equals 11.3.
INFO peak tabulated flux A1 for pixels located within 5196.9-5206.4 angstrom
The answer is 11.7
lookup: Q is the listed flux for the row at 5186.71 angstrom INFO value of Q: 9.83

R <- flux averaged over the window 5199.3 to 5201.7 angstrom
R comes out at 8.94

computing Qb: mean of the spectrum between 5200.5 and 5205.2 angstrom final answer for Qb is 10.7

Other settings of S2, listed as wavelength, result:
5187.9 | 10.8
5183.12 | 11.7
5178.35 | 10.9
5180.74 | 9.25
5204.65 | 11.2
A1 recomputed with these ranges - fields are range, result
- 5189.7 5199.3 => 11.6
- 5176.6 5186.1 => 11.8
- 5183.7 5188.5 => 10.8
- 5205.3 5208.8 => 10.1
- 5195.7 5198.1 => 10.3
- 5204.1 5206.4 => 11.2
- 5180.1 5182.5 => 9.66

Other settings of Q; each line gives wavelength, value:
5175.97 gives 12.5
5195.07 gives 9.87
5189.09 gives 8.19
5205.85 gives 9.22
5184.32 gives 10.4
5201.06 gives 8.86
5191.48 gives 7.72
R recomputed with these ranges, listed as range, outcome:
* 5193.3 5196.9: 9.86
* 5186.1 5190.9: 10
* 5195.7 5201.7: 9.78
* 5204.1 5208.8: 10.1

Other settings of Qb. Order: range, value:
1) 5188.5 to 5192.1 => 9.06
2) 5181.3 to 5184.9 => 10.6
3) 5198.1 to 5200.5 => 10.2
